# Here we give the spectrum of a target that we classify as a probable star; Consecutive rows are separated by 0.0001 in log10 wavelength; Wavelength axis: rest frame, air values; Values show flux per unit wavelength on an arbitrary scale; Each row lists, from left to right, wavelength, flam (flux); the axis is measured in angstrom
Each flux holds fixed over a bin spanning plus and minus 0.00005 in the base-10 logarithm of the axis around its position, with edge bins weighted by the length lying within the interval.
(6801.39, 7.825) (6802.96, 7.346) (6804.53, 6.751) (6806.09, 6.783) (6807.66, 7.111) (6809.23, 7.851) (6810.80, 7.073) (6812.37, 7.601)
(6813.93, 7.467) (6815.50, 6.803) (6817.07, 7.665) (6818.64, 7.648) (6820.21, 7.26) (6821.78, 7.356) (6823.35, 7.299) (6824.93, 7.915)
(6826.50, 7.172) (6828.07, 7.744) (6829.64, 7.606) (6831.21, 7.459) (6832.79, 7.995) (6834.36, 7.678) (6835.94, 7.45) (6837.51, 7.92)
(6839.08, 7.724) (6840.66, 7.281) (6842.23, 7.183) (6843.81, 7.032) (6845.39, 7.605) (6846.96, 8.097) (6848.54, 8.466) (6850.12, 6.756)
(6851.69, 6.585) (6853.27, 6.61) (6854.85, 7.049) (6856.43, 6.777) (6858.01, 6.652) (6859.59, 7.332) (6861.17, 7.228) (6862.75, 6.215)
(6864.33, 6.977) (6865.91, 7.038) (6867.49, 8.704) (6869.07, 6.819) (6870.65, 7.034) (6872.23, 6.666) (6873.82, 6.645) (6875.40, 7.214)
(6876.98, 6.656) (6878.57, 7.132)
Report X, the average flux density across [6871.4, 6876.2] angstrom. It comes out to 6.84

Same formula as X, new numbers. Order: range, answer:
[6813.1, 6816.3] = 7.16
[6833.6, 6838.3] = 7.69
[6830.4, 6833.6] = 7.72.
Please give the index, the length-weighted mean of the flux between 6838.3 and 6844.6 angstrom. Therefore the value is 7.3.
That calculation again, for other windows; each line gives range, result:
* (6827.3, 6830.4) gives 7.68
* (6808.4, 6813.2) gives 7.51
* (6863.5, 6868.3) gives 7.56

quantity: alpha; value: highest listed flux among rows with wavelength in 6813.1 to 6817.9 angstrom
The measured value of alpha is 7.665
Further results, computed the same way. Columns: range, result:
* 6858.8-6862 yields 7.332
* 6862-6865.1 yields 6.977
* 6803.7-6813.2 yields 7.851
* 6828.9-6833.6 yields 7.995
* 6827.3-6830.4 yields 7.744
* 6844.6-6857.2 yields 8.466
